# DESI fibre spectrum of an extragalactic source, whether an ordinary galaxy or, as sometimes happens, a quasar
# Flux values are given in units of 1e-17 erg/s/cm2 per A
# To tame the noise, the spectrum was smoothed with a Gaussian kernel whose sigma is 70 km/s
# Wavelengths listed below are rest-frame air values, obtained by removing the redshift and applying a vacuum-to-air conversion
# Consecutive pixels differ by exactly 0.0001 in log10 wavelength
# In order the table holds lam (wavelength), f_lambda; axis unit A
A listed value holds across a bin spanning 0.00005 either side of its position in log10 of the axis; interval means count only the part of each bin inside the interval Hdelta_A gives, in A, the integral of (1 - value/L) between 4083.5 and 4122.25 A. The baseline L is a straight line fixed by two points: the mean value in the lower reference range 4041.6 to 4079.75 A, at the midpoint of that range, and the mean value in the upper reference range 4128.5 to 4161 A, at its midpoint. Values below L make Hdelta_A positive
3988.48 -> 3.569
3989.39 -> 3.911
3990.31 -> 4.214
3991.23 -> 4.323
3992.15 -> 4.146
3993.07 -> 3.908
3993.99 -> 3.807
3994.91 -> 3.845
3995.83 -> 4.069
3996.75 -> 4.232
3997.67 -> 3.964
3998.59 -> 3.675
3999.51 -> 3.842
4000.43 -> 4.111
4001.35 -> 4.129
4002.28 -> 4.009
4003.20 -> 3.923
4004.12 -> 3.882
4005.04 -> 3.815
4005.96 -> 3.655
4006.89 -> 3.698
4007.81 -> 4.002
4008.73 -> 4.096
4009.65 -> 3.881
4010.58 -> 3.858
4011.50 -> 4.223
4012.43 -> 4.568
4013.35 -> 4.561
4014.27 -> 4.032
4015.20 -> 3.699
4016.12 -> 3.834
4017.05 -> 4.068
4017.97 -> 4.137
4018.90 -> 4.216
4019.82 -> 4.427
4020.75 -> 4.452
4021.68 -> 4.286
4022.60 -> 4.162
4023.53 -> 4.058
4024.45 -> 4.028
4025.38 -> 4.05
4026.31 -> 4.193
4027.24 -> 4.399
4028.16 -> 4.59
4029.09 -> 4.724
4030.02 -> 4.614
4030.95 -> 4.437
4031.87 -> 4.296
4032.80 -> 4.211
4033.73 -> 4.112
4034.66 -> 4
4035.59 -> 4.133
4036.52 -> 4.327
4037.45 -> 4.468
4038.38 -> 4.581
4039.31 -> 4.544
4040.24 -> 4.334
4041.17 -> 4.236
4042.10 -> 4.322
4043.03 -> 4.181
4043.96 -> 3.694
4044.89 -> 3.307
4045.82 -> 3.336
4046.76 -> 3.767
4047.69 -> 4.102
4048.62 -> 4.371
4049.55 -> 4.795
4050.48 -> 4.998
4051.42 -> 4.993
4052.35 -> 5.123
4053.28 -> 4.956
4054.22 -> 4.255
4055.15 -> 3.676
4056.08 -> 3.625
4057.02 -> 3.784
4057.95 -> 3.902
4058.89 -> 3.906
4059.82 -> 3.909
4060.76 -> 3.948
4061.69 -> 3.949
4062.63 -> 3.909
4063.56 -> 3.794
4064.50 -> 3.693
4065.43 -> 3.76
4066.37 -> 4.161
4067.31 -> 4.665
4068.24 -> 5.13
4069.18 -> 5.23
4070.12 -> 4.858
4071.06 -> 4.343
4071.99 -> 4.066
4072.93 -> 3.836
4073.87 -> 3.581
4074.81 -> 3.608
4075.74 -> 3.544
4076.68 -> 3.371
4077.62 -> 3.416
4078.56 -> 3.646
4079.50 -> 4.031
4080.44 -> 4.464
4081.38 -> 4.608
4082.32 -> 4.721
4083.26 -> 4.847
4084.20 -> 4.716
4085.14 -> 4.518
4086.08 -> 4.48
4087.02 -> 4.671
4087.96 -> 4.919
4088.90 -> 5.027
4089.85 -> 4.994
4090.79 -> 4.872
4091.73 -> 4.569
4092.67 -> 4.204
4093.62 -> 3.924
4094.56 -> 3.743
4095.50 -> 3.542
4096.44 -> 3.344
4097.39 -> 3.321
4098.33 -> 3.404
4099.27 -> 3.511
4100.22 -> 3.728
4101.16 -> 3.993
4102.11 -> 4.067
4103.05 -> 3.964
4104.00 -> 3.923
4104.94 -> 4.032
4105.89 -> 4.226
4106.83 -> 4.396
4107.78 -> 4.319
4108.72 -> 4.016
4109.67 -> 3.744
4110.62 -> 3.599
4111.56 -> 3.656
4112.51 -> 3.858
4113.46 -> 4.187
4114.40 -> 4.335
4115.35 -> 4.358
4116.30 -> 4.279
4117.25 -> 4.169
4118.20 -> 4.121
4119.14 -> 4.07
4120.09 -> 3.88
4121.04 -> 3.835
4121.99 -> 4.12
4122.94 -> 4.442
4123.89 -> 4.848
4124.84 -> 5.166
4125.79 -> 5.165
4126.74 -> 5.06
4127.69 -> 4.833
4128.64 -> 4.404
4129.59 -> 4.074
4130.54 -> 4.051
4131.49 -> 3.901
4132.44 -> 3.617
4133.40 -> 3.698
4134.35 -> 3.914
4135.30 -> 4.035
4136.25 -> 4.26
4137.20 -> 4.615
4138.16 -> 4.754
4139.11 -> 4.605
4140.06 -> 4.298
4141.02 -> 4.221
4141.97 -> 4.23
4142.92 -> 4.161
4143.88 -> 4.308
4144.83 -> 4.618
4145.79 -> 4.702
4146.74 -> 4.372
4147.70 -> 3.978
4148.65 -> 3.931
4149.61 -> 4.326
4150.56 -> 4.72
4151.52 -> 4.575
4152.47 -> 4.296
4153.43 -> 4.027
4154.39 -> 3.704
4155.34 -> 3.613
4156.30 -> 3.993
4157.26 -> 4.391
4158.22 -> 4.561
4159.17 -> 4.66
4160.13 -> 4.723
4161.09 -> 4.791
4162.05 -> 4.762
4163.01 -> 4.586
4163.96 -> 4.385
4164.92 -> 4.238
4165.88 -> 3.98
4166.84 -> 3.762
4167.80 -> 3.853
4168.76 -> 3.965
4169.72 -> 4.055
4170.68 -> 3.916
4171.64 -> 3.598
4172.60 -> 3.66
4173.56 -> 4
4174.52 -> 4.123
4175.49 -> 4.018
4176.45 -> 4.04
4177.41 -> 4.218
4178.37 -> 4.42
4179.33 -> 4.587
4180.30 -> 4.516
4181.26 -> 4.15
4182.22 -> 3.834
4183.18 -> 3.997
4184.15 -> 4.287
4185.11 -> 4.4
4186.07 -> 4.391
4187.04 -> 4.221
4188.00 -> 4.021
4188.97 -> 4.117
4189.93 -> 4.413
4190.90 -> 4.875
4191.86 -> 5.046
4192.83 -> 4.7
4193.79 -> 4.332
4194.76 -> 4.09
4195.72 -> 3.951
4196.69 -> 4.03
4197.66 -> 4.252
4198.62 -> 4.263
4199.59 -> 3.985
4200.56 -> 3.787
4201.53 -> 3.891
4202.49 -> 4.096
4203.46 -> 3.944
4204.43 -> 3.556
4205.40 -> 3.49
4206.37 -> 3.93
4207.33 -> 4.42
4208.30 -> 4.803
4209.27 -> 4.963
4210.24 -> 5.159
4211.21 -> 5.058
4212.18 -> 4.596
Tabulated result 0.47 A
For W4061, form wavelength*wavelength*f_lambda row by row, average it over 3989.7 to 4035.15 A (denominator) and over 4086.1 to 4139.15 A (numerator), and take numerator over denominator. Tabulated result 1.1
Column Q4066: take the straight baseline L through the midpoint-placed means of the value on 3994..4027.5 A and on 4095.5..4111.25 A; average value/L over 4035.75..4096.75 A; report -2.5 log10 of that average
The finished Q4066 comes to -0.08 mag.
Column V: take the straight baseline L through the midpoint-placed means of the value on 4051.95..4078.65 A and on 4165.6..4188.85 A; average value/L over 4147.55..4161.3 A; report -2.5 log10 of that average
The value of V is -0.05 mag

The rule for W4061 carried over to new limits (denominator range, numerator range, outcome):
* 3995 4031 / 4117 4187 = 1.11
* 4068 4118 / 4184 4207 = 1.06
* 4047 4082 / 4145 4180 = 1.06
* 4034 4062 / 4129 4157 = 1.05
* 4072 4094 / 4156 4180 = 1.03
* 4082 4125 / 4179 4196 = 1.08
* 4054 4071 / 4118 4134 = 1.08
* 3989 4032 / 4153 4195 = 1.12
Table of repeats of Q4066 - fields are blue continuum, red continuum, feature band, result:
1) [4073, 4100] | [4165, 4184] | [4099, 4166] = -0.04 mag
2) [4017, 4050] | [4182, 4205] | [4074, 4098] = 0.01 mag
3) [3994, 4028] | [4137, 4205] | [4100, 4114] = 0.05 mag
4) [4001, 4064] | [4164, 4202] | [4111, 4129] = -0.05 mag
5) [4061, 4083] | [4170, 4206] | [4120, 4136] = -0.05 mag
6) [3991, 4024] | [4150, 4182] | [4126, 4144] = -0.03 mag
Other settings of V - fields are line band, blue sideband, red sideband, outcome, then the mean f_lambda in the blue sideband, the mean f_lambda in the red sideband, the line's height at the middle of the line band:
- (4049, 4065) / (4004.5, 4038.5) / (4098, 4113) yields -0.03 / 4.18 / 3.91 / 4.07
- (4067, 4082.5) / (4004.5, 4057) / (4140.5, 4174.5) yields 0.01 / 4.2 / 4.22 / 4.21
